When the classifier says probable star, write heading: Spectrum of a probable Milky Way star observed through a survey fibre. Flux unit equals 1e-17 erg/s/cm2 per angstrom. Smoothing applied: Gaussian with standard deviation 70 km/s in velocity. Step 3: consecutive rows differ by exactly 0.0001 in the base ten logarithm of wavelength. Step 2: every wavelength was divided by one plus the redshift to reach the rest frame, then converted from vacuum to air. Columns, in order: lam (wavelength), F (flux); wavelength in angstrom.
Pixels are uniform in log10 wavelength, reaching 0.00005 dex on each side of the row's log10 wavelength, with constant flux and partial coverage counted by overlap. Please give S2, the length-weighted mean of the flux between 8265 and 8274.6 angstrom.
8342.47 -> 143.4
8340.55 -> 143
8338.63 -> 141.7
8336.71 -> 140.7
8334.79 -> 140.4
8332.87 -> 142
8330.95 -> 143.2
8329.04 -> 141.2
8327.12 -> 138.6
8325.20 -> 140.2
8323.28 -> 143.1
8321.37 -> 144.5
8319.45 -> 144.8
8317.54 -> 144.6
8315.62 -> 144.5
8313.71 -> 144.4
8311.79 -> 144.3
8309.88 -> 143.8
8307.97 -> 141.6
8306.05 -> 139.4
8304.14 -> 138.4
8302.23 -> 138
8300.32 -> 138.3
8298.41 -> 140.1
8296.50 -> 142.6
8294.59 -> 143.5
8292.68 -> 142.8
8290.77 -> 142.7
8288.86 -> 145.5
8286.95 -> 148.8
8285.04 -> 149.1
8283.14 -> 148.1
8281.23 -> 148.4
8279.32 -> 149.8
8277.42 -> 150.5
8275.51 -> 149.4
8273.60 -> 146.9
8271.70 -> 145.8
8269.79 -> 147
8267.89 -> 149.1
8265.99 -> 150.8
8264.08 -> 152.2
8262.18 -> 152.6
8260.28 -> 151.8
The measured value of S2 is 148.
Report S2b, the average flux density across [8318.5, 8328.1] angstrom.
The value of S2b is 142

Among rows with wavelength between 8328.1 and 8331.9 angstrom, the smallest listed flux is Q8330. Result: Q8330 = 141.2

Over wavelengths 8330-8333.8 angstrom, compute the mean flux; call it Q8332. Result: 143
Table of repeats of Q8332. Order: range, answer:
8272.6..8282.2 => 149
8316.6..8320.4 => 145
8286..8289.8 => 147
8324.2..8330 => 140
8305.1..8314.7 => 143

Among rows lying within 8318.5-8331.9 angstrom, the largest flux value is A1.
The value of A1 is 144.8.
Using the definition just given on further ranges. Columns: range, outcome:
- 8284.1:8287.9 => 149.1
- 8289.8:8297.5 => 143.5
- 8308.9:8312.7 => 144.3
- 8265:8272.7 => 150.8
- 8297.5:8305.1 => 140.1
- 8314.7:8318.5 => 144.6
